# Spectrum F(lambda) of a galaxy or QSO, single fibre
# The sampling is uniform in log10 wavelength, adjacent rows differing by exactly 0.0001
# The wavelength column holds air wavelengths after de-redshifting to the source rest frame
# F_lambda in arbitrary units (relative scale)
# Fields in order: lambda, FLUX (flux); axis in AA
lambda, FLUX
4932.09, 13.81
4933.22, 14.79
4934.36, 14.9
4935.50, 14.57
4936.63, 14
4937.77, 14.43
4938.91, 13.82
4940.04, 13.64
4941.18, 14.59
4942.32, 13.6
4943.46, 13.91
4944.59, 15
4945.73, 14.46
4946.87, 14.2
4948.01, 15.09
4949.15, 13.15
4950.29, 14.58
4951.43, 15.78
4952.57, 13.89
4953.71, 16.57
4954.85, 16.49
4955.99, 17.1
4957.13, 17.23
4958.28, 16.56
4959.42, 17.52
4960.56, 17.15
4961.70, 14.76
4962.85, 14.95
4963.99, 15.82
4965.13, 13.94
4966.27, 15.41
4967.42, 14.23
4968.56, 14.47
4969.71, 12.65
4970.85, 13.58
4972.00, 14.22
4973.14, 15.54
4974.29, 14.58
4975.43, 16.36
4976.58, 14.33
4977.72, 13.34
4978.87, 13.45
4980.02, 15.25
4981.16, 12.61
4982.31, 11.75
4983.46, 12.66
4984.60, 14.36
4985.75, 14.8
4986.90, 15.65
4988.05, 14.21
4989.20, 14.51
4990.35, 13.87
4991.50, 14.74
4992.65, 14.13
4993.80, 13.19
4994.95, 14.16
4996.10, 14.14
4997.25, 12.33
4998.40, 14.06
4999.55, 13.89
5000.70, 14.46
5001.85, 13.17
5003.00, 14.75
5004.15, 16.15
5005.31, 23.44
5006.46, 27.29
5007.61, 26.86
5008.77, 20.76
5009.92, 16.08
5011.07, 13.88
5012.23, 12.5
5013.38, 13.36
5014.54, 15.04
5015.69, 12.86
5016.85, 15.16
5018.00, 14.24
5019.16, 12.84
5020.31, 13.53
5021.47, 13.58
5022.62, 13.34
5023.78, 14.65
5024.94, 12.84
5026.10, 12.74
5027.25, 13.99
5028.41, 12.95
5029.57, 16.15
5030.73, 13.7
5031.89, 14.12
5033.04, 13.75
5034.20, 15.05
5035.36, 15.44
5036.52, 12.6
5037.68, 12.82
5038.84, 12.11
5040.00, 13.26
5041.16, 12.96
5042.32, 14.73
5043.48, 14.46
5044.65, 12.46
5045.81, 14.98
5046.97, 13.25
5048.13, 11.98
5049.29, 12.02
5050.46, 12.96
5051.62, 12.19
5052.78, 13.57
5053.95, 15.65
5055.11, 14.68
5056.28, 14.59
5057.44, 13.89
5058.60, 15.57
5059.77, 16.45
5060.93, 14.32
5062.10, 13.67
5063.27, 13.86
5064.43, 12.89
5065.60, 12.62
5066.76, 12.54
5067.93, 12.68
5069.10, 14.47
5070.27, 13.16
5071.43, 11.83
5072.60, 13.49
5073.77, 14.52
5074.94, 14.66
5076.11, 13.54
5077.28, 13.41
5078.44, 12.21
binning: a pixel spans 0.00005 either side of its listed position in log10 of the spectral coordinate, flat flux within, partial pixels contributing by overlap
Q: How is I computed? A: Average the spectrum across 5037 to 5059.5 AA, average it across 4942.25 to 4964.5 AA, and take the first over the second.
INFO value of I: 0.88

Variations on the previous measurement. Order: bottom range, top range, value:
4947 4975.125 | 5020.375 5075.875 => 0.90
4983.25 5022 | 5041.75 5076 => 0.89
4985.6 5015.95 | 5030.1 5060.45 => 0.88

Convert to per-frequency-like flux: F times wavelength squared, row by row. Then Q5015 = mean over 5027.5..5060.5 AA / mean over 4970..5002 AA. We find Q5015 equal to 1.0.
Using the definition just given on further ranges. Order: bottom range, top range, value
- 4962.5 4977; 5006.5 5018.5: 1.15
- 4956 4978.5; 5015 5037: 0.94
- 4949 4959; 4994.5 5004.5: 0.91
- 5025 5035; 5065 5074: 0.95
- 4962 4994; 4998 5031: 1.10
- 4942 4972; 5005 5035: 1.05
